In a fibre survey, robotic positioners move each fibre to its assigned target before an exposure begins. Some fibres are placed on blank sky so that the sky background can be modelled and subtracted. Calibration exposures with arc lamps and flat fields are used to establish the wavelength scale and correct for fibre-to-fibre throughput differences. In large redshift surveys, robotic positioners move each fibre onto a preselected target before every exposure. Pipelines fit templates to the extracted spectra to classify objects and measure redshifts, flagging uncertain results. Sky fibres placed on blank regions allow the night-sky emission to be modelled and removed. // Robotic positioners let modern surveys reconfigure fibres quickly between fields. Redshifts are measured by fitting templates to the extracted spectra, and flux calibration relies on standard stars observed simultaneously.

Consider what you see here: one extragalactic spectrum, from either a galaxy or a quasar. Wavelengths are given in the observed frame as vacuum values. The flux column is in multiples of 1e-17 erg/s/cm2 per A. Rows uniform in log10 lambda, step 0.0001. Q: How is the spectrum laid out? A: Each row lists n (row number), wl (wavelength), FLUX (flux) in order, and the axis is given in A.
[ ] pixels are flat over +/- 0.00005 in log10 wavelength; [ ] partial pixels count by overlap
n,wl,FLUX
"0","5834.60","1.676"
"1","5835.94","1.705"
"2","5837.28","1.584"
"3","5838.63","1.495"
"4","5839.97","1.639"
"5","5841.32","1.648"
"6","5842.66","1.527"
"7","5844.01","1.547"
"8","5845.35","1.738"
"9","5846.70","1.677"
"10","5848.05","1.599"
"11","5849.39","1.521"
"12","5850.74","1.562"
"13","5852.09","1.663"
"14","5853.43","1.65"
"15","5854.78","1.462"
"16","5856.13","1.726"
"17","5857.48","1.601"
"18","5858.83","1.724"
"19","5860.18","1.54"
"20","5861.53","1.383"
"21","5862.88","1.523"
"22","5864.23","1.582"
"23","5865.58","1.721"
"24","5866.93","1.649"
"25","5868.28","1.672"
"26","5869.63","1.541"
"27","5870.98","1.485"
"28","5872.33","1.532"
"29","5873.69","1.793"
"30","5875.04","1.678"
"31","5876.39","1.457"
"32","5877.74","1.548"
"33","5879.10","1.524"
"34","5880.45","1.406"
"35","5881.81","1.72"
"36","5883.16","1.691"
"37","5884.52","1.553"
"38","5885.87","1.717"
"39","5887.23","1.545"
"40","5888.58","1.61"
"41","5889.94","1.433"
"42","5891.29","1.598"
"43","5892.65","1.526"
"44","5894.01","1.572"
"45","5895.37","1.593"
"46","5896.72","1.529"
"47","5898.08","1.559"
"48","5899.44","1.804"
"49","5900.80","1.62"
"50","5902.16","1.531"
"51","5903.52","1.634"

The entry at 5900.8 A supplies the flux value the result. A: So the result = 1.62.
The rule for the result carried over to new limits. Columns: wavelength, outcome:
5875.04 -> 1.678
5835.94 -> 1.705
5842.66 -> 1.527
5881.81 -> 1.72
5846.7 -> 1.677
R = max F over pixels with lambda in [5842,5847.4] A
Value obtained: 1.738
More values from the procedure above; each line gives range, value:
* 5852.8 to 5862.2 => 1.726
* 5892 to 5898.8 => 1.593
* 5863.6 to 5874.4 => 1.793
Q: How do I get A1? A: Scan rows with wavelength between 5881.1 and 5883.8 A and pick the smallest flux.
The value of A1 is 1.691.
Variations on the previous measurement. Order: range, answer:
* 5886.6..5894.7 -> 1.433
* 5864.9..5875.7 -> 1.485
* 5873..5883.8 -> 1.406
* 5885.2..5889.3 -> 1.545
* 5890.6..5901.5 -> 1.526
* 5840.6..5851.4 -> 1.521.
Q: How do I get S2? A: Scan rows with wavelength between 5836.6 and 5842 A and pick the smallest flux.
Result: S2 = 1.495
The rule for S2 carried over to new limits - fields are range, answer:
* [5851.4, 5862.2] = 1.383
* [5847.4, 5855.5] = 1.462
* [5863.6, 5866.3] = 1.582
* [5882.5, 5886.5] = 1.553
